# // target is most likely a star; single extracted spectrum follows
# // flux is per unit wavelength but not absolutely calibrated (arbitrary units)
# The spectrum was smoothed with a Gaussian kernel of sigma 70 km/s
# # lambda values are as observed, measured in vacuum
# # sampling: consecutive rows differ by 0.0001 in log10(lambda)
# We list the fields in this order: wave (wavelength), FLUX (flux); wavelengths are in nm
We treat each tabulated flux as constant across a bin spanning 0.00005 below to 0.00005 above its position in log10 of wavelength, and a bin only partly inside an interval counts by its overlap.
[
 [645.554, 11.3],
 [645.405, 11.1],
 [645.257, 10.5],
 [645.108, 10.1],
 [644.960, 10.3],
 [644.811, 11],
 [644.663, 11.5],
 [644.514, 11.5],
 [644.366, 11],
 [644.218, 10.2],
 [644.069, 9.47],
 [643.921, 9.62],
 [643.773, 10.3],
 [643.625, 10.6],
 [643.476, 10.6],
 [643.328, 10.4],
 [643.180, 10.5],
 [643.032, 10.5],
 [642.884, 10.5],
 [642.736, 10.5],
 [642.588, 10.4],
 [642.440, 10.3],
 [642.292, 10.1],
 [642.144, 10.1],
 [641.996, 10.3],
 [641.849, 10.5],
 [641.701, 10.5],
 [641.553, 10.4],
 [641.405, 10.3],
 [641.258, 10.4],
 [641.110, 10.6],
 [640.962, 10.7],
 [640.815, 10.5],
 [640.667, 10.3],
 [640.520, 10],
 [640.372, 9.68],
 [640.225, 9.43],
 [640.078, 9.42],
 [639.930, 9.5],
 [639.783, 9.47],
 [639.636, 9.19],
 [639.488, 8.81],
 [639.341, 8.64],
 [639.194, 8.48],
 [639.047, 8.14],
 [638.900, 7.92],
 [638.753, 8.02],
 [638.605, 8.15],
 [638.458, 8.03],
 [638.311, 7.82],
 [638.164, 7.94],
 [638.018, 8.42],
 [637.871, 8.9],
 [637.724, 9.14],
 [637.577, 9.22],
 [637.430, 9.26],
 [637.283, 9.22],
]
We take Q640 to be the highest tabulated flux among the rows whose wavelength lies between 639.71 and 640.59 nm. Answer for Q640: 10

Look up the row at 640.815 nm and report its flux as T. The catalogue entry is 10.5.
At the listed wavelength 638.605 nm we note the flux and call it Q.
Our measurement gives 8.15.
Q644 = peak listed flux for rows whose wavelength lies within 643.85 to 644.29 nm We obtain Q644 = 10.2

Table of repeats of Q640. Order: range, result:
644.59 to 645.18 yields 11.5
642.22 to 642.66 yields 10.4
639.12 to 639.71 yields 9.19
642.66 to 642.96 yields 10.5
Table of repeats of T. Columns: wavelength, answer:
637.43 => 9.26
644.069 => 9.47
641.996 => 10.3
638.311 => 7.82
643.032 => 10.5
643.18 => 10.5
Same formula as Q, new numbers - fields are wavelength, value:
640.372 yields 9.68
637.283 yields 9.22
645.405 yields 11.1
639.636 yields 9.19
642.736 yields 10.5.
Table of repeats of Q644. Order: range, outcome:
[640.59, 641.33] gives 10.7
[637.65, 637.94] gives 9.14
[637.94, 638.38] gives 8.42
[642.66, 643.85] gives 10.6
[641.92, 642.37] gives 10.3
